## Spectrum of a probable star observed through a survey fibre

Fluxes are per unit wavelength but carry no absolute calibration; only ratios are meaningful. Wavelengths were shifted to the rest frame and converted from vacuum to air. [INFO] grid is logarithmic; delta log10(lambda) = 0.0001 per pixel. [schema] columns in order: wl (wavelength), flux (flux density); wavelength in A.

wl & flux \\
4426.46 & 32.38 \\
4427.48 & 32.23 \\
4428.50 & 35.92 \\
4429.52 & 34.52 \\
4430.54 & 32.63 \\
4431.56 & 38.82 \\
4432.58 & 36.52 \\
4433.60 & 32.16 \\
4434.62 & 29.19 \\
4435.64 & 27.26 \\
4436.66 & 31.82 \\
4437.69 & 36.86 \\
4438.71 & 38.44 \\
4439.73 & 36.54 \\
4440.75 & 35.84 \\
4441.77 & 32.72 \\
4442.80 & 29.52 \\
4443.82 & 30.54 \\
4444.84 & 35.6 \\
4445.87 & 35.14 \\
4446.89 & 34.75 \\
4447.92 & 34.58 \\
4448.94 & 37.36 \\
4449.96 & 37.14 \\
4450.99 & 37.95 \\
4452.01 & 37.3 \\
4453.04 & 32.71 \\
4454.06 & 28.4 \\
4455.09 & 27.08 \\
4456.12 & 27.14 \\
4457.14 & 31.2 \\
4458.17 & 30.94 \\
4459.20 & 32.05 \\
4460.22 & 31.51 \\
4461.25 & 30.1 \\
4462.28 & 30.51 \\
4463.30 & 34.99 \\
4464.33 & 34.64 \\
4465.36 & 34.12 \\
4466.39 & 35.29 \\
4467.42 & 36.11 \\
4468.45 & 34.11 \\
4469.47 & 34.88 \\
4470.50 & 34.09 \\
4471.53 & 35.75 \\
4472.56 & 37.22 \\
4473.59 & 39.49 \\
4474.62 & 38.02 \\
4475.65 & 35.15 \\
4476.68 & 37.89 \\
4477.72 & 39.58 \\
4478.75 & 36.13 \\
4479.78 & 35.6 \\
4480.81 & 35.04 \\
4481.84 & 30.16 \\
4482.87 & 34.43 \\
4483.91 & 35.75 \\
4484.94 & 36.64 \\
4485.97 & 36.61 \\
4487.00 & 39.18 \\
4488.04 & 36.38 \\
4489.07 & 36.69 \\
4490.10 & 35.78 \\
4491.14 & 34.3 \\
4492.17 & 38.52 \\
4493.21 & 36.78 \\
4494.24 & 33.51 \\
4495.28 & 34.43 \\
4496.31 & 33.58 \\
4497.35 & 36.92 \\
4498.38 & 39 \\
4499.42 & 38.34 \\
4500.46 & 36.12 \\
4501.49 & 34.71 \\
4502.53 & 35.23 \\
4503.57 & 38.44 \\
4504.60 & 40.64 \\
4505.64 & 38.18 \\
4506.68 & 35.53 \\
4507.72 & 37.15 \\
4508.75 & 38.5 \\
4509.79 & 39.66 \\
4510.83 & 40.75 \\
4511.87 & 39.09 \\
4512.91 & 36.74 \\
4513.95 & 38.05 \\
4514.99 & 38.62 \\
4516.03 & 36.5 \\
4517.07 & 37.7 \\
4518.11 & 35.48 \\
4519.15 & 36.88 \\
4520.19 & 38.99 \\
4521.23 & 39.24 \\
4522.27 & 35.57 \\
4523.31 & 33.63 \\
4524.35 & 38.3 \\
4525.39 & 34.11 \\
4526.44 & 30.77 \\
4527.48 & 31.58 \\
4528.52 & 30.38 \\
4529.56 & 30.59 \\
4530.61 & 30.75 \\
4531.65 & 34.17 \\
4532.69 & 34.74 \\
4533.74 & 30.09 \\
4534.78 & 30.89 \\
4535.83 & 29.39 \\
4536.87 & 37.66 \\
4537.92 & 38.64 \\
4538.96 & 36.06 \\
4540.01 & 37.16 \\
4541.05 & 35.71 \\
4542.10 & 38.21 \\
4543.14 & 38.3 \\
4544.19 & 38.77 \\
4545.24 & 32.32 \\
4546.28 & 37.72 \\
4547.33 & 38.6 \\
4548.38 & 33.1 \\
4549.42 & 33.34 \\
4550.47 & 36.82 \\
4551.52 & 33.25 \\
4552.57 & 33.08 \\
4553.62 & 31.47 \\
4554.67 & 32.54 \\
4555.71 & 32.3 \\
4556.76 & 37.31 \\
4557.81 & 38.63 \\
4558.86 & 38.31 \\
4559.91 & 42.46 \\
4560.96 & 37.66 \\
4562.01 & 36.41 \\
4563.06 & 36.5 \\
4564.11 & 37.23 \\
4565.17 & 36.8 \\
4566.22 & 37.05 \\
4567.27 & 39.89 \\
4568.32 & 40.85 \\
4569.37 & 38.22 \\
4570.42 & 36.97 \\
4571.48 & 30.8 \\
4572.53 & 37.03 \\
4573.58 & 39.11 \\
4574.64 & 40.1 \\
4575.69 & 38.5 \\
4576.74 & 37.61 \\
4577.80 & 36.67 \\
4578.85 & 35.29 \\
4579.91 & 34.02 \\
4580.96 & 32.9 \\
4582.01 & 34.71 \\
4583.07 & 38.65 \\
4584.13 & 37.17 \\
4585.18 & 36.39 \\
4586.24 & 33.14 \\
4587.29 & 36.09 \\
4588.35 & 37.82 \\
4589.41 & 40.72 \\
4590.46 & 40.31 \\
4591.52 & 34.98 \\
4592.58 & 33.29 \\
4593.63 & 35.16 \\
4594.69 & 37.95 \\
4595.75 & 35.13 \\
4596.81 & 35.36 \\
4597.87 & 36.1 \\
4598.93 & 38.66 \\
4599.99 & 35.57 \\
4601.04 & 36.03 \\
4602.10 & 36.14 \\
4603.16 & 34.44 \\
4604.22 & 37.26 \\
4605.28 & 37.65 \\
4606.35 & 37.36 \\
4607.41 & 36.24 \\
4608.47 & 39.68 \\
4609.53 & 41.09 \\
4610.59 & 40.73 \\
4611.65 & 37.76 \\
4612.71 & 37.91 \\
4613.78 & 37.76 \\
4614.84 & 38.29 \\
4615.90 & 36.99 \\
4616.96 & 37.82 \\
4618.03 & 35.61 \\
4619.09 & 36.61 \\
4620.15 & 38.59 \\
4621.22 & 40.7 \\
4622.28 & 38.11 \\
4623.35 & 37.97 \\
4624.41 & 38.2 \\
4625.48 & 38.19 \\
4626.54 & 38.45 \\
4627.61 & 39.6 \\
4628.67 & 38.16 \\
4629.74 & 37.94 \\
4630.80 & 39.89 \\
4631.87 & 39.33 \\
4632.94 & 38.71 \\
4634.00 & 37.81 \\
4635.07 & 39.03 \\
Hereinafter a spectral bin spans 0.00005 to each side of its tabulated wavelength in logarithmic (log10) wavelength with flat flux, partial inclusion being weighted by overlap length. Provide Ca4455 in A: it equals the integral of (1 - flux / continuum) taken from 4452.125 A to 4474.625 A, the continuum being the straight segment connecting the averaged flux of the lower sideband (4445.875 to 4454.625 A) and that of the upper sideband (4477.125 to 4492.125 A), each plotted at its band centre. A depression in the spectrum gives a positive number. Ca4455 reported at 1.4 A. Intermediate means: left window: 35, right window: 36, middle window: 33.2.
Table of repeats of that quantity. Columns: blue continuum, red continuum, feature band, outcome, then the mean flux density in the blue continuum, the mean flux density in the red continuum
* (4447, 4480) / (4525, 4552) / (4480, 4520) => -2.8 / 34.3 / 34.4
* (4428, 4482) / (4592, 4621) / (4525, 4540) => 1.1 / 34.2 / 37.1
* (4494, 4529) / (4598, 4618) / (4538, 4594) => 0.9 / 36.6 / 37.6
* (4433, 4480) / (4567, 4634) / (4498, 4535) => -0.6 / 34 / 37.4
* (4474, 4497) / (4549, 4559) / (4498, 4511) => -0.8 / 35.9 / 34.6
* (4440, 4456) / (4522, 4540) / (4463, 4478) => -1.1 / 33.6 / 33.4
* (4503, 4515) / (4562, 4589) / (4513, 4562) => 3.0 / 38.4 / 36.8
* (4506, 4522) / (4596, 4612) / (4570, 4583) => 0.4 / 37.9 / 37.3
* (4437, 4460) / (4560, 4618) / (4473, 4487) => -0.8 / 33.6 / 37.1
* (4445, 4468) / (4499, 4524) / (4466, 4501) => -0.8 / 33.3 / 37.5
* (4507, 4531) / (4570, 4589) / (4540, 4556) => 0.5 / 36.1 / 36.3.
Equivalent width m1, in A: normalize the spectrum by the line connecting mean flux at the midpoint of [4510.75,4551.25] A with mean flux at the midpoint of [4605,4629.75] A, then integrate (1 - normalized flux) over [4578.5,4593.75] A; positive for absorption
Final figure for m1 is 0.5 A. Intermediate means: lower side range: 35.5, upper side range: 38.2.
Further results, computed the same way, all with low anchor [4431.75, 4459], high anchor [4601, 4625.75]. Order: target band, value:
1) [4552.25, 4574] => -0.1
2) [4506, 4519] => -1.0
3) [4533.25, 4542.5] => 0.2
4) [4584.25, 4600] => 0.3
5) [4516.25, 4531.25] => 0.3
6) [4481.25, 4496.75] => -0.5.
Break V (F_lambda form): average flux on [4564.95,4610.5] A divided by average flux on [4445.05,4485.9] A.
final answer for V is 1.07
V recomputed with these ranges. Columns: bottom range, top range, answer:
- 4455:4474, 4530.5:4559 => 1.05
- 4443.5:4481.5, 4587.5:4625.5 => 1.09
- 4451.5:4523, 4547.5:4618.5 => 1.03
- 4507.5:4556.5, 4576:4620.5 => 1.04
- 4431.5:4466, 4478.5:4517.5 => 1.11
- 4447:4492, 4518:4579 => 1.03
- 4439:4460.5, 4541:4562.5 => 1.08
